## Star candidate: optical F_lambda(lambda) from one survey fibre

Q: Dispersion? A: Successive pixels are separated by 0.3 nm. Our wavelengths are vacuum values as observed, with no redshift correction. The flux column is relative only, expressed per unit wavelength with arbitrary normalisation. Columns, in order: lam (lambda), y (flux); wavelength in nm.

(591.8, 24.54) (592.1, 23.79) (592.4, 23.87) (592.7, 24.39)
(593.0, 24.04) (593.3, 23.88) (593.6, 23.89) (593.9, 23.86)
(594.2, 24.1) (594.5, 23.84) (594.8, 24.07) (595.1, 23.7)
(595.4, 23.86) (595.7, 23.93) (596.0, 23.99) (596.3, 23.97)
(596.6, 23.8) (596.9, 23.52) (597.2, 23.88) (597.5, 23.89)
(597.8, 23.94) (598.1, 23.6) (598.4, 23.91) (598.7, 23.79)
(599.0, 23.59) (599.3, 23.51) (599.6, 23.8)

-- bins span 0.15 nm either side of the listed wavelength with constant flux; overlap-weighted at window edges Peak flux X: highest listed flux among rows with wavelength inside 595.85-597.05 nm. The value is 23.99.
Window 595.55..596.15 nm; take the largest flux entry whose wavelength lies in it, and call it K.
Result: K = 23.99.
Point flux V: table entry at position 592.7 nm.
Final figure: 24.39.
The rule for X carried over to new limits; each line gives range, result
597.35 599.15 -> 23.94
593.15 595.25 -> 24.1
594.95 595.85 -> 23.93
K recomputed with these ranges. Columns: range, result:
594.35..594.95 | 24.07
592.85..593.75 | 24.04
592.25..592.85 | 24.39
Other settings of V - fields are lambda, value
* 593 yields 24.04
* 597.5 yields 23.89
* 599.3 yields 23.51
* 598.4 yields 23.91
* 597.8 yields 23.94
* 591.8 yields 24.54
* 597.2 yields 23.88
